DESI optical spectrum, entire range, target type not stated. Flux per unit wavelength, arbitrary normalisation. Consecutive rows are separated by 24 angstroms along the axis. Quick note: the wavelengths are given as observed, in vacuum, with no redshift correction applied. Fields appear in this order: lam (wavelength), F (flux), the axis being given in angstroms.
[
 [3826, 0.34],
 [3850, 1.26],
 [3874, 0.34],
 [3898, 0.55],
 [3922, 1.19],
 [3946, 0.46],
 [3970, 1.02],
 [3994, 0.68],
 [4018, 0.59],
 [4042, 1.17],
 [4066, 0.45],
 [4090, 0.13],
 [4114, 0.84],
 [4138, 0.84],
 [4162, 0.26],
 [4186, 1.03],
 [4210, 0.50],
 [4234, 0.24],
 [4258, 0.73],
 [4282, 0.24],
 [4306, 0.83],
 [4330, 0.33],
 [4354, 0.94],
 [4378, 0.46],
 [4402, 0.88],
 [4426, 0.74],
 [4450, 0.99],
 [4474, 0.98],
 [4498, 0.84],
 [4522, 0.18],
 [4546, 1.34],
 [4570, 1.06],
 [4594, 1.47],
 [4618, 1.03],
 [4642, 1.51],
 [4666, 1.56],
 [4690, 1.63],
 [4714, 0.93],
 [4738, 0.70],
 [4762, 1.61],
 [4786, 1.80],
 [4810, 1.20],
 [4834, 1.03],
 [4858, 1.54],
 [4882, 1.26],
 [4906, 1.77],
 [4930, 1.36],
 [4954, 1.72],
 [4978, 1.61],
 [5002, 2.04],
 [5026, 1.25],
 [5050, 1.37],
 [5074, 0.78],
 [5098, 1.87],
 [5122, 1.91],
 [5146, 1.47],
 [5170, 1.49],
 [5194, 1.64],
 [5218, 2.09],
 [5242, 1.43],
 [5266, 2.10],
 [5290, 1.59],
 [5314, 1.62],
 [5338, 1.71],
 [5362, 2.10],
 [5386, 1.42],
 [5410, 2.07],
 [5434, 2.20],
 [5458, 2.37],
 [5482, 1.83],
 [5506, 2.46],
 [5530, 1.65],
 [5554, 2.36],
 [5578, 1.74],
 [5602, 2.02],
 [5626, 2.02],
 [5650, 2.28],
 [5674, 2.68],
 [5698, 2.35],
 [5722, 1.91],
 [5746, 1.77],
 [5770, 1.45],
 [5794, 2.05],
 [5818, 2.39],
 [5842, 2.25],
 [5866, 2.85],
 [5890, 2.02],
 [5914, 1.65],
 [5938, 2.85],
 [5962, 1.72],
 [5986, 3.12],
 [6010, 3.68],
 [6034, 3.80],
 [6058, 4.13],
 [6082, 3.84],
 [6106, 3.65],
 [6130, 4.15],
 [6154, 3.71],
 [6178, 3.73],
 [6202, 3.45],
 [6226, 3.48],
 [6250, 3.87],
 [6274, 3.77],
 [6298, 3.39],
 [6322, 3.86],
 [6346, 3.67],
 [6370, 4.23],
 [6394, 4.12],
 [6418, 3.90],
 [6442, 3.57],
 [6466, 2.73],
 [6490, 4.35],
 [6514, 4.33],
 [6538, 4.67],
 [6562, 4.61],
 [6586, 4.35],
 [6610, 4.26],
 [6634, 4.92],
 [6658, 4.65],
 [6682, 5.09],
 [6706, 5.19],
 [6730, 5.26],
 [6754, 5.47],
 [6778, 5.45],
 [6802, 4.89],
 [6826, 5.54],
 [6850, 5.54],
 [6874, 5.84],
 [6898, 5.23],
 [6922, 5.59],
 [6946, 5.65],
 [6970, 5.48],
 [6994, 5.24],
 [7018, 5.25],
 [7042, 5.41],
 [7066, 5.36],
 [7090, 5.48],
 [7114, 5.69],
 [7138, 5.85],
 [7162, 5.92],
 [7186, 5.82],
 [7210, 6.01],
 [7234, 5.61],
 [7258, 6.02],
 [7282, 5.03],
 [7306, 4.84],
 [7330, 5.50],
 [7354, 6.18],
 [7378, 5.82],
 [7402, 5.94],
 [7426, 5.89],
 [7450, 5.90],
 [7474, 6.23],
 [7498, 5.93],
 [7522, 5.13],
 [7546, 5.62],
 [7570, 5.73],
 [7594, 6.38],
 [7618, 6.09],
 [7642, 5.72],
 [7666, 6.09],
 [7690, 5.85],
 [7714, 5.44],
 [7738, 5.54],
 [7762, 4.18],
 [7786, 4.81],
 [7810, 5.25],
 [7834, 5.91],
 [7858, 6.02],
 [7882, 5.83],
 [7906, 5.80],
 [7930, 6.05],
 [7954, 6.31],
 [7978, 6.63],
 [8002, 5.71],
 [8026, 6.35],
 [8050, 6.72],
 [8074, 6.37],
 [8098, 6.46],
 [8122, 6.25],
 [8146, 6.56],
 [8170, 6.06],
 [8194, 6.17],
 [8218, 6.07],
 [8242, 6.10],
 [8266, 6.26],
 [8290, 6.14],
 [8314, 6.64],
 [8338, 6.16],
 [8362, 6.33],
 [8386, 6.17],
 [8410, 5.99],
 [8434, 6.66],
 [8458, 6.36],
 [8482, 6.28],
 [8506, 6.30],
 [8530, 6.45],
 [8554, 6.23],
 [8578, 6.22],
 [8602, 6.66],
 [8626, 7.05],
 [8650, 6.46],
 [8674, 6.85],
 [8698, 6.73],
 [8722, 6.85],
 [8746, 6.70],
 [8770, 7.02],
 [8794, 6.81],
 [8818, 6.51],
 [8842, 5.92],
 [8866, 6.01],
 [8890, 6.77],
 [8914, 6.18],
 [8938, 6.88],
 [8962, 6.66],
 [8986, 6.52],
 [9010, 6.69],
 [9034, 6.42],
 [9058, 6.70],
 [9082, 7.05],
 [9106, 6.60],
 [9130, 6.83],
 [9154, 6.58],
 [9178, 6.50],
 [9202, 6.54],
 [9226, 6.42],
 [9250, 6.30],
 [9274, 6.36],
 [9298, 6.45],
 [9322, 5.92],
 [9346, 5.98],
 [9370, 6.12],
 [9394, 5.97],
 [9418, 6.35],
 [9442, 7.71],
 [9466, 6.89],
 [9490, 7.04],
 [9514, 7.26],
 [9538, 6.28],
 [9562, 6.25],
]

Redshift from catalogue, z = 0.50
